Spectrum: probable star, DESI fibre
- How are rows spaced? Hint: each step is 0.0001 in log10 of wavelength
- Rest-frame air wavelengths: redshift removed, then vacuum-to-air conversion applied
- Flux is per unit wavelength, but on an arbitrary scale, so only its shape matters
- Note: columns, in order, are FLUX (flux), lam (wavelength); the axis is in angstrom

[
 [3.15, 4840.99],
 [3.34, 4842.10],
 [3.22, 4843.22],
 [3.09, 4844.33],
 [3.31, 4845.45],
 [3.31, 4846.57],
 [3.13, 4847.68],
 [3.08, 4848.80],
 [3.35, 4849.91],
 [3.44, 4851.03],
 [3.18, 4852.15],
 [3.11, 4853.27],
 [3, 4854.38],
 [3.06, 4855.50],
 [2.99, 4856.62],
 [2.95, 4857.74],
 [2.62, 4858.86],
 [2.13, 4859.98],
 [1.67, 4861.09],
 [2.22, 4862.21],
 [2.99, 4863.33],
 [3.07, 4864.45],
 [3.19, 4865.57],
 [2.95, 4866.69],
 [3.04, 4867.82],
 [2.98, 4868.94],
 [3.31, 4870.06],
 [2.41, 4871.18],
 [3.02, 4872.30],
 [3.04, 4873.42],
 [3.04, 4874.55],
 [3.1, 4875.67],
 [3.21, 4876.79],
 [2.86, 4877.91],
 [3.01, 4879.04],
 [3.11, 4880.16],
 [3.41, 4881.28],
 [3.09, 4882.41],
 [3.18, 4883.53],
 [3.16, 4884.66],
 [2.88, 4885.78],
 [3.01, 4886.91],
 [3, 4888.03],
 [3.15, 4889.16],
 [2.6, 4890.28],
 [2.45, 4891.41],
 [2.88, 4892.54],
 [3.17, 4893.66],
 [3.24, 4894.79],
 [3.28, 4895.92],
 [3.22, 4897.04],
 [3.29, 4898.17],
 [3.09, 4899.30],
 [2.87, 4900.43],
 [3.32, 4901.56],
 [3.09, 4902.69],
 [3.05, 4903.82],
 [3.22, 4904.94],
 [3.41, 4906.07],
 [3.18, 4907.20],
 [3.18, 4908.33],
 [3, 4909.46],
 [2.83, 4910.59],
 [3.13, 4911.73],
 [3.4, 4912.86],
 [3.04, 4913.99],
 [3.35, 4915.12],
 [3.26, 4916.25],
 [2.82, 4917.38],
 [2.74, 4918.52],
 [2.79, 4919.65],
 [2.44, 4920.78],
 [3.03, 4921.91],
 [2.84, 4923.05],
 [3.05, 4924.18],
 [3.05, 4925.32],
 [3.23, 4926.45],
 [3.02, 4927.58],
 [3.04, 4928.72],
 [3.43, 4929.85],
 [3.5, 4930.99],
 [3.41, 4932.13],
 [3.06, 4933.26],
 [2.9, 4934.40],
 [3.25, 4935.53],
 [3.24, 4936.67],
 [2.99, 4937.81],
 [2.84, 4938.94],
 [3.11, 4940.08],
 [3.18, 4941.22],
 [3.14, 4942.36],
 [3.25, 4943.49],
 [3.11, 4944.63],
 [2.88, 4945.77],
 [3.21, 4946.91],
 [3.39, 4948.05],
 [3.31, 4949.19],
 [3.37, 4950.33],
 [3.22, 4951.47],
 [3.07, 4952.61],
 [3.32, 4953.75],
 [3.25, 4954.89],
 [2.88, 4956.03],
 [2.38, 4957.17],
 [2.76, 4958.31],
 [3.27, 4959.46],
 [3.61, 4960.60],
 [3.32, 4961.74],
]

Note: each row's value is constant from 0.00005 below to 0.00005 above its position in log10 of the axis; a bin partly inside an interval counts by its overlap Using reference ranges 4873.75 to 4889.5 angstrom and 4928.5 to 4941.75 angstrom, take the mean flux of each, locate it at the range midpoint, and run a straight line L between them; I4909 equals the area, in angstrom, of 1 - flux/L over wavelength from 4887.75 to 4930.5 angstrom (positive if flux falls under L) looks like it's 0.9 angstrom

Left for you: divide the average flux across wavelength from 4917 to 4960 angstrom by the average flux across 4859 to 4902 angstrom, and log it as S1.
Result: 1.04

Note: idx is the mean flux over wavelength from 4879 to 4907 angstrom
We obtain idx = 3.09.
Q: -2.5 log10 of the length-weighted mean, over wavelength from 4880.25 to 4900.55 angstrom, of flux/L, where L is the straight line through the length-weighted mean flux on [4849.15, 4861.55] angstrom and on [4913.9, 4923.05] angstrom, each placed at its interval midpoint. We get -0.06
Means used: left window 2.88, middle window 3.06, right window 2.92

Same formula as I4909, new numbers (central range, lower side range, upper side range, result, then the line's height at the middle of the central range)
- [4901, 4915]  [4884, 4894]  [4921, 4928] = -0.9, 2.97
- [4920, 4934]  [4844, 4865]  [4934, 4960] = -0.1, 3.06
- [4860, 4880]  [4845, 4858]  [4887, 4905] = 1.6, 3.12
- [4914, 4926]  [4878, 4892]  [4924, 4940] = 0.6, 3.11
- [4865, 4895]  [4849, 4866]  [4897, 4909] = 0.0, 3.02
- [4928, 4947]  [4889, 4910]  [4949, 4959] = -0.5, 3.06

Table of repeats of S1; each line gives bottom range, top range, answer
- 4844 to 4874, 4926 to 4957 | 1.07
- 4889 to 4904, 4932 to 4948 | 1.02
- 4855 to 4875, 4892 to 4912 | 1.11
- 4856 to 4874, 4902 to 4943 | 1.11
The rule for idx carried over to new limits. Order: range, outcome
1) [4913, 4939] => 3.07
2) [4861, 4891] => 2.97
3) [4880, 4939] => 3.08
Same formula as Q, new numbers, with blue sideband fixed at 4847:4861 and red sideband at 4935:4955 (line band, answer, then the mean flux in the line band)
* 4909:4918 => 0.000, 3.1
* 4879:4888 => -0.027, 3.11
